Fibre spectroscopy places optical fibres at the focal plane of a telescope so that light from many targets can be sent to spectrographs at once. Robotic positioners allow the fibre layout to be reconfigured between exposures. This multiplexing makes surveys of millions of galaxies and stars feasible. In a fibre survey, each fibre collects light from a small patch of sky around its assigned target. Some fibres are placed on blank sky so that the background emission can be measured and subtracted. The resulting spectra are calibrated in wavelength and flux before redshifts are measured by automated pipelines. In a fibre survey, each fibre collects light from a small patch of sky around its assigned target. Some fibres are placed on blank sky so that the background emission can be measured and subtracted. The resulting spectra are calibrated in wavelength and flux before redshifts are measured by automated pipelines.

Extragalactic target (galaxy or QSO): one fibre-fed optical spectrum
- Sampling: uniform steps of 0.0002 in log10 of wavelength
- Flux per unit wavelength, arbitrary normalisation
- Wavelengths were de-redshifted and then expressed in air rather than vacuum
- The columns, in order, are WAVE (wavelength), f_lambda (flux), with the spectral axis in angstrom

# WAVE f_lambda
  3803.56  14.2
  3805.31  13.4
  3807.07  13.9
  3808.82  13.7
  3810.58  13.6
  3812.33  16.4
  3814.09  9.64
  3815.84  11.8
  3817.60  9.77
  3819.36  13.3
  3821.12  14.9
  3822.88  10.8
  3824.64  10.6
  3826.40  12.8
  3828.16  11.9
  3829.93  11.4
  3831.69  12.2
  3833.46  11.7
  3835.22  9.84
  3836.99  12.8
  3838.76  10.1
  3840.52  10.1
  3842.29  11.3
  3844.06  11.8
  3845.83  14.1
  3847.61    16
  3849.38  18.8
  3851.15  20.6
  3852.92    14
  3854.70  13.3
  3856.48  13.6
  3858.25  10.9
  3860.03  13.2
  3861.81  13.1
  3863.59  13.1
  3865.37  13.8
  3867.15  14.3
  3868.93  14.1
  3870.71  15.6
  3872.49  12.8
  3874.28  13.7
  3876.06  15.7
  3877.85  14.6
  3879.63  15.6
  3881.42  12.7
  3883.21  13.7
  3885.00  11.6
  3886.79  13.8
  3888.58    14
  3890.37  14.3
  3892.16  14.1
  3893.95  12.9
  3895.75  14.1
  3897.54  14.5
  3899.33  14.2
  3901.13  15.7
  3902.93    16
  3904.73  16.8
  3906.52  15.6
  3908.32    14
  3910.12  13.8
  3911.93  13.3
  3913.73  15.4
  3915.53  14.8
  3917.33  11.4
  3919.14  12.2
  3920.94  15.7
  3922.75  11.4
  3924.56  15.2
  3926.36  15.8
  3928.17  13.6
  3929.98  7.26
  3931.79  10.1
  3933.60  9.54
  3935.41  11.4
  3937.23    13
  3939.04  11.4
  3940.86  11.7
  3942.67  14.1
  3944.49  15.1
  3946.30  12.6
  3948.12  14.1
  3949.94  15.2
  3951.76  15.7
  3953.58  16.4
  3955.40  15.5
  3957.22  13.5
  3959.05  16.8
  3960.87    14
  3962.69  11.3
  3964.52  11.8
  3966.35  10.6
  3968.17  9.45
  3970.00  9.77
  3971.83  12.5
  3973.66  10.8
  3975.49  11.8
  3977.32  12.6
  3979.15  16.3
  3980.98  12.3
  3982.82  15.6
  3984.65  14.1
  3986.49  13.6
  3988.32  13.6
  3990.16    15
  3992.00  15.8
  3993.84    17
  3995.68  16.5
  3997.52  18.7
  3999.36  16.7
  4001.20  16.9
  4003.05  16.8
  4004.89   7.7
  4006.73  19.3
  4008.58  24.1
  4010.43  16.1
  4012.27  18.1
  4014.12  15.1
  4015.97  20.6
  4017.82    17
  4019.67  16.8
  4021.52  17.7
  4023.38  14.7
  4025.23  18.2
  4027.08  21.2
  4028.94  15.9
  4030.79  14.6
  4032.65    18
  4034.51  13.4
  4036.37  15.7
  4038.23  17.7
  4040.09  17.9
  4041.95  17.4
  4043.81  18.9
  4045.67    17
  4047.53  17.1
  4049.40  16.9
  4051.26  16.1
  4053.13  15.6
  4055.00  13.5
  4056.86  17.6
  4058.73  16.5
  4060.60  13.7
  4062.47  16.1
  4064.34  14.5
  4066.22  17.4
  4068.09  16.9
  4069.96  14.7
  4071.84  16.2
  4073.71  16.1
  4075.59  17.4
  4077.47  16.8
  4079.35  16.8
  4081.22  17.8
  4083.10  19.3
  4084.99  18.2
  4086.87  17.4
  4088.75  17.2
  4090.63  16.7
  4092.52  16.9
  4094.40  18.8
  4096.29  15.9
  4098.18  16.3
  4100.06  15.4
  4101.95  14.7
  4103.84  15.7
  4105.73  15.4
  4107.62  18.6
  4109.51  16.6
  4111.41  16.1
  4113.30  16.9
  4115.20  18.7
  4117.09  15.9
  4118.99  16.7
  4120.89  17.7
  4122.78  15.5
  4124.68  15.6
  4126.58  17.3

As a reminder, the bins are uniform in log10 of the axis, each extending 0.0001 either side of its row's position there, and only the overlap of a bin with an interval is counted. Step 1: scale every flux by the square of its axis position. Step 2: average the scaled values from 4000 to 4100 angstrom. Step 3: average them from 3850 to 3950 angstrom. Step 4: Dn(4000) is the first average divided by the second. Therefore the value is 1.3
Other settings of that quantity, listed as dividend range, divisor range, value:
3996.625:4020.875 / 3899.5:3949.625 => 1.34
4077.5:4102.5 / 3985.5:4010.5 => 1.10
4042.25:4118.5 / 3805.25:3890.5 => 1.41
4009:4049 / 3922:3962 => 1.35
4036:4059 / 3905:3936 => 1.37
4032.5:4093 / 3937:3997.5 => 1.27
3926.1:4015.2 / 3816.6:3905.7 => 1.10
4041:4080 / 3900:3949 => 1.31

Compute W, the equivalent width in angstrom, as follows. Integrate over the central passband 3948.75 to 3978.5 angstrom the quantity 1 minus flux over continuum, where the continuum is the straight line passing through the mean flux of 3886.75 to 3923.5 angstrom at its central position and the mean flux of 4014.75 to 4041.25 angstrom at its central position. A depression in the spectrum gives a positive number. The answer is 4.8 angstrom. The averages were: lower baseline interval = 14.2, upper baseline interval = 17.1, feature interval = 13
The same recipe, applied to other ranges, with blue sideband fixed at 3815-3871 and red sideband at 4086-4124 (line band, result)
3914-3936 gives 2.6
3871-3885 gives -0.6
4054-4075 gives 0.4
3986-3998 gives -0.5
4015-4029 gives -2.2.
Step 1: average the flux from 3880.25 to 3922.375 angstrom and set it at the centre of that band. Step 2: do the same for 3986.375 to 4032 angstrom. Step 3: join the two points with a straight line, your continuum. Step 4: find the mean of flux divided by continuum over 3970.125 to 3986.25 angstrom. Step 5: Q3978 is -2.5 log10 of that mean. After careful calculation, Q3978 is 0.22 mag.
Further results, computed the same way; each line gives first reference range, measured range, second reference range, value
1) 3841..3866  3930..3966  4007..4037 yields 0.209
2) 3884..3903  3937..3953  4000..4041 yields 0.111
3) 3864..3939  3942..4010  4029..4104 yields 0.040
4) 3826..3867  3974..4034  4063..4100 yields -0.034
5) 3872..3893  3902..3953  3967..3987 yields -0.015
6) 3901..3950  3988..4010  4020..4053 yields -0.056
